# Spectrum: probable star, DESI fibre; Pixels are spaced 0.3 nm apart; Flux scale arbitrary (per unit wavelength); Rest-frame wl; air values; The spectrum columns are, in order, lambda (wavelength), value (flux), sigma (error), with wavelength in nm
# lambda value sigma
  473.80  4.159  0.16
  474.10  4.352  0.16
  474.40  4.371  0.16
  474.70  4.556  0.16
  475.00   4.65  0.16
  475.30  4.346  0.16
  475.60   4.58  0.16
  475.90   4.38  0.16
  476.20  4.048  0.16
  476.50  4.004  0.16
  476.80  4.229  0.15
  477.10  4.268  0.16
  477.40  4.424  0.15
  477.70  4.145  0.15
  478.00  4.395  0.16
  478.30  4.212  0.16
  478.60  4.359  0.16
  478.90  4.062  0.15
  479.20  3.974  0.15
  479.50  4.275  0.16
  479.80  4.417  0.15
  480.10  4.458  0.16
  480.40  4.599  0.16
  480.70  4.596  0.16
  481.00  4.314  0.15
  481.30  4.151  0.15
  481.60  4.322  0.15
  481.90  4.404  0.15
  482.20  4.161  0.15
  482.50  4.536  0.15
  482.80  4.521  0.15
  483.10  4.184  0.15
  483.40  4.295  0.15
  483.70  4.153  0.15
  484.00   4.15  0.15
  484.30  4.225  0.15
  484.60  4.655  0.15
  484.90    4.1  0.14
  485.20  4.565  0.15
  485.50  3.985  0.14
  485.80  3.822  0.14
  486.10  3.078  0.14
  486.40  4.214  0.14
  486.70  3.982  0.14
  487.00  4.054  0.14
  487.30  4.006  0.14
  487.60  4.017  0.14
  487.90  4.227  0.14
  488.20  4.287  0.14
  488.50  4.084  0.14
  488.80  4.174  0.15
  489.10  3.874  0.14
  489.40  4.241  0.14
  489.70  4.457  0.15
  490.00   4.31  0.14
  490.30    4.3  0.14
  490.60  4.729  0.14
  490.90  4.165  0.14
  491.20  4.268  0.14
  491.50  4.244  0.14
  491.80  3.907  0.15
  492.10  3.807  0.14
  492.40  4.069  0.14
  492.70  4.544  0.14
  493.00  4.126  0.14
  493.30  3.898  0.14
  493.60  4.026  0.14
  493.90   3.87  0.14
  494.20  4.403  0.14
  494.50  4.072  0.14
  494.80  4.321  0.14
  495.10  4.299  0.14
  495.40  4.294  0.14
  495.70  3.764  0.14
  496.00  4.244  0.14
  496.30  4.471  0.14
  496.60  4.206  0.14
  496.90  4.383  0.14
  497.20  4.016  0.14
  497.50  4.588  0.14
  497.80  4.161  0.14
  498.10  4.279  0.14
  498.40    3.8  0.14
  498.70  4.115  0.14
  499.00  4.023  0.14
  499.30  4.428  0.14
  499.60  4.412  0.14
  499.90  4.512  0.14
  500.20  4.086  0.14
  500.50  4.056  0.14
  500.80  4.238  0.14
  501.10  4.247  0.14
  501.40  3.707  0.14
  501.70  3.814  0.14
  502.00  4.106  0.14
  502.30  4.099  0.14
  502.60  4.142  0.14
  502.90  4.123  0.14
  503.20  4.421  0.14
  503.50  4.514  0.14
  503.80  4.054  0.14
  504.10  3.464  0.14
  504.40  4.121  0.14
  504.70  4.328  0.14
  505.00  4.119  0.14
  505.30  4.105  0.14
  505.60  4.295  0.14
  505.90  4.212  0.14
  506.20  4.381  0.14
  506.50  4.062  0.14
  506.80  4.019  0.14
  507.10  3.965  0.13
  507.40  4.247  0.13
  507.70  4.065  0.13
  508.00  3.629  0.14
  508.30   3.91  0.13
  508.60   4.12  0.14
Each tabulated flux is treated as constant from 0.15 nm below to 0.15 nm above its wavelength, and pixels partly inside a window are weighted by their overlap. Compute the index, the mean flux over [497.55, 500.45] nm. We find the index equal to 4.21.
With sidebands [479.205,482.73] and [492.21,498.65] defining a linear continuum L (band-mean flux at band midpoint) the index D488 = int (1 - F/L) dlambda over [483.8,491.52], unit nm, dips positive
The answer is 0.218 nm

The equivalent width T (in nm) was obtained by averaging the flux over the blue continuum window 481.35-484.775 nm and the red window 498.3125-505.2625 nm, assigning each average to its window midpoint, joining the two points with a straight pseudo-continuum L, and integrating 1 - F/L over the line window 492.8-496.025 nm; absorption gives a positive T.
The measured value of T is 0.06 nm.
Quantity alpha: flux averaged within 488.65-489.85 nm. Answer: 4.19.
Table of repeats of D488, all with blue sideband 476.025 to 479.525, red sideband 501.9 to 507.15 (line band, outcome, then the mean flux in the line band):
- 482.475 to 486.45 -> 0.02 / 4.17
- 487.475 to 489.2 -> 0.02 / 4.12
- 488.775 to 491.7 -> -0.07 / 4.27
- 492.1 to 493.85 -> 0.03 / 4.09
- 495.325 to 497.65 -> -0.05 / 4.24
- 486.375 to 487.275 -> 0.03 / 4.05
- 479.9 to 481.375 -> -0.09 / 4.44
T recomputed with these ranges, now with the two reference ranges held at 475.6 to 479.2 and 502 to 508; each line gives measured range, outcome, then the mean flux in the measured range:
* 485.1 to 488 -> 0.151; 3.98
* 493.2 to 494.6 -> 0.038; 4.06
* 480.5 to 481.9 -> -0.047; 4.36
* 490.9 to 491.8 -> 0.000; 4.18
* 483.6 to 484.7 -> -0.020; 4.29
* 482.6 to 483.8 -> -0.026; 4.3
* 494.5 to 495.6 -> -0.021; 4.25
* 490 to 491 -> -0.051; 4.4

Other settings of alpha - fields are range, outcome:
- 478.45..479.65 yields 4.17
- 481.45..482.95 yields 4.39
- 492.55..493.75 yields 4.15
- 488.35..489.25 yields 4.04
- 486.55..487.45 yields 4.01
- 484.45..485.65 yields 4.33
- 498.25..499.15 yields 3.98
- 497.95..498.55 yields 4.04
